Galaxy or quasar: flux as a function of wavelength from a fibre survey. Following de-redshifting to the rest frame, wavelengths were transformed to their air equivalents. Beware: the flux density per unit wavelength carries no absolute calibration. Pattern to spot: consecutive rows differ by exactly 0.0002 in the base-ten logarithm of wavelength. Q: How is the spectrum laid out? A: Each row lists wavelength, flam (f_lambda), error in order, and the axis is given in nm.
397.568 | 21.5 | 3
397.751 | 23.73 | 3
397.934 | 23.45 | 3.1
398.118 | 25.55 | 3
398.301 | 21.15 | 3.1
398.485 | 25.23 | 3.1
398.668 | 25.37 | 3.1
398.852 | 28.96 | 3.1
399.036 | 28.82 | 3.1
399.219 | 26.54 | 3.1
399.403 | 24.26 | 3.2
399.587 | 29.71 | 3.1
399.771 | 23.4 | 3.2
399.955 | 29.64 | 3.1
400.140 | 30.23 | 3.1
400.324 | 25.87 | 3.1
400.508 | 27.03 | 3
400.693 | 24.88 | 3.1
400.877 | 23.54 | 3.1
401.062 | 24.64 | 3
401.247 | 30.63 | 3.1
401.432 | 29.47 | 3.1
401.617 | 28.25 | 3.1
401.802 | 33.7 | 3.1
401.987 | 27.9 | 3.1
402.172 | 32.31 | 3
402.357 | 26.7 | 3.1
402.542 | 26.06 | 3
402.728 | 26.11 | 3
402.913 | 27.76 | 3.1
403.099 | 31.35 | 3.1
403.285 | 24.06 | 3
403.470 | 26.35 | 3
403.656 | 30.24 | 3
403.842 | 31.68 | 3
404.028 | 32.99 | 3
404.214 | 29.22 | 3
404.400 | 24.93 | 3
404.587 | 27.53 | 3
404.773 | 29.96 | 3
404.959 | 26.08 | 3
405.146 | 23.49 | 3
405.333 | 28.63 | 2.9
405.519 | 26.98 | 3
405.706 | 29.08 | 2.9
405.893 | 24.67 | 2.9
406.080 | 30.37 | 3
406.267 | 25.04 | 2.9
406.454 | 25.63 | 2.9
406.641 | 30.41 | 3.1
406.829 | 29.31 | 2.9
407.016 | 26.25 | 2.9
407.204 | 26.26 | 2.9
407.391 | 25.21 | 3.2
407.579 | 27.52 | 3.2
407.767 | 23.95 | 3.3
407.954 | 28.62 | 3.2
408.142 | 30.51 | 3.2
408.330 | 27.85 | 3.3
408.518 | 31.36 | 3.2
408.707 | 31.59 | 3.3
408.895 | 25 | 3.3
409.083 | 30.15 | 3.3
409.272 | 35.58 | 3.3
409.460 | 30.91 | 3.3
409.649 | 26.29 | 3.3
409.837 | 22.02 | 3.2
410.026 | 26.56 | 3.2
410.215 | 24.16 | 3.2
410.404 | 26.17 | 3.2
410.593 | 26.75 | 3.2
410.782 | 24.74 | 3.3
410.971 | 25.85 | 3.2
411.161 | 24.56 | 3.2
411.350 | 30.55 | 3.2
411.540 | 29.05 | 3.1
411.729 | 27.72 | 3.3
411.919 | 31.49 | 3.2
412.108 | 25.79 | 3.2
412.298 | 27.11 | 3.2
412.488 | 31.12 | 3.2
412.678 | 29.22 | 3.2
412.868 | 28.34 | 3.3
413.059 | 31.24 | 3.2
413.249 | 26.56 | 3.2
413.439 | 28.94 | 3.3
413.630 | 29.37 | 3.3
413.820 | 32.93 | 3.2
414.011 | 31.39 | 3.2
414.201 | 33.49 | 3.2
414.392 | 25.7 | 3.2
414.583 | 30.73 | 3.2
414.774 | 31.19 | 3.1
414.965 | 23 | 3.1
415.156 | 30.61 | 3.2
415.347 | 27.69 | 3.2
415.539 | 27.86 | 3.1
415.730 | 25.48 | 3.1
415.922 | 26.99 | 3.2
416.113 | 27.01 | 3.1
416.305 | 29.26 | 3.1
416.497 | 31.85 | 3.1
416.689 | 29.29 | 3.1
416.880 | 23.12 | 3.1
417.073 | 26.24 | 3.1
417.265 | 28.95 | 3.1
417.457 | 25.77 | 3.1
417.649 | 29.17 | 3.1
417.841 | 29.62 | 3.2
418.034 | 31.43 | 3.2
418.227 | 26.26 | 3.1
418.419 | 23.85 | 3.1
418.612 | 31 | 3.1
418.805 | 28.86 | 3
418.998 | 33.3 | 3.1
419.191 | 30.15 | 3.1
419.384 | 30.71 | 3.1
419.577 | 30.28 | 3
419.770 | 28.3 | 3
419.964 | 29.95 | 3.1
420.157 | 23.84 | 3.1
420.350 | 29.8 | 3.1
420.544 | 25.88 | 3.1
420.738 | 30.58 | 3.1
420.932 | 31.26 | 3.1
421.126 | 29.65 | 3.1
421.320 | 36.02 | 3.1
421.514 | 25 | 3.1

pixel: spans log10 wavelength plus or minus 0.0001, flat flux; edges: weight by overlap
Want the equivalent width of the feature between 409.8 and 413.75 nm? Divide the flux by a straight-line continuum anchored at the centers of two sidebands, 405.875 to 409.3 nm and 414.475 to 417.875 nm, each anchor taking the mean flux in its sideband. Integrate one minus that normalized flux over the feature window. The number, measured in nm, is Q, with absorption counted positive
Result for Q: 0.059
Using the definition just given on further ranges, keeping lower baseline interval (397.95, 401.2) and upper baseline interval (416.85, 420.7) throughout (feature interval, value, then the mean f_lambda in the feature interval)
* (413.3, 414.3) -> -0.11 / 31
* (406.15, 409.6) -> -0.16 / 28.4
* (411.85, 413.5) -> -0.07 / 28.8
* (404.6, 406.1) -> -0.02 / 27.3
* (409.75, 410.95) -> 0.10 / 25.1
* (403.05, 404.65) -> -0.12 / 28.7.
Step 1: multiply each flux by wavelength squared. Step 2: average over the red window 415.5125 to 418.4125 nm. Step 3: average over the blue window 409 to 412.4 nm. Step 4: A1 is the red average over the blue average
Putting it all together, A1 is 1.0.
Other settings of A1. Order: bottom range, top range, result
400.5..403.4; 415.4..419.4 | 1.10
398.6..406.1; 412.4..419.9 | 1.11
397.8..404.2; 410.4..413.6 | 1.08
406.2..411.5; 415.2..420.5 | 1.08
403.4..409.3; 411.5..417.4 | 1.06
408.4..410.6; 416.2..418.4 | 1.04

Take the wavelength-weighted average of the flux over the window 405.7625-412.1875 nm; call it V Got 27.6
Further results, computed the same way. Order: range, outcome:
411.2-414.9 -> 29.5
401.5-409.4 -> 28.3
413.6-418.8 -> 28.5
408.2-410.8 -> 27.9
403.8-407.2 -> 27.8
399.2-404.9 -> 28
